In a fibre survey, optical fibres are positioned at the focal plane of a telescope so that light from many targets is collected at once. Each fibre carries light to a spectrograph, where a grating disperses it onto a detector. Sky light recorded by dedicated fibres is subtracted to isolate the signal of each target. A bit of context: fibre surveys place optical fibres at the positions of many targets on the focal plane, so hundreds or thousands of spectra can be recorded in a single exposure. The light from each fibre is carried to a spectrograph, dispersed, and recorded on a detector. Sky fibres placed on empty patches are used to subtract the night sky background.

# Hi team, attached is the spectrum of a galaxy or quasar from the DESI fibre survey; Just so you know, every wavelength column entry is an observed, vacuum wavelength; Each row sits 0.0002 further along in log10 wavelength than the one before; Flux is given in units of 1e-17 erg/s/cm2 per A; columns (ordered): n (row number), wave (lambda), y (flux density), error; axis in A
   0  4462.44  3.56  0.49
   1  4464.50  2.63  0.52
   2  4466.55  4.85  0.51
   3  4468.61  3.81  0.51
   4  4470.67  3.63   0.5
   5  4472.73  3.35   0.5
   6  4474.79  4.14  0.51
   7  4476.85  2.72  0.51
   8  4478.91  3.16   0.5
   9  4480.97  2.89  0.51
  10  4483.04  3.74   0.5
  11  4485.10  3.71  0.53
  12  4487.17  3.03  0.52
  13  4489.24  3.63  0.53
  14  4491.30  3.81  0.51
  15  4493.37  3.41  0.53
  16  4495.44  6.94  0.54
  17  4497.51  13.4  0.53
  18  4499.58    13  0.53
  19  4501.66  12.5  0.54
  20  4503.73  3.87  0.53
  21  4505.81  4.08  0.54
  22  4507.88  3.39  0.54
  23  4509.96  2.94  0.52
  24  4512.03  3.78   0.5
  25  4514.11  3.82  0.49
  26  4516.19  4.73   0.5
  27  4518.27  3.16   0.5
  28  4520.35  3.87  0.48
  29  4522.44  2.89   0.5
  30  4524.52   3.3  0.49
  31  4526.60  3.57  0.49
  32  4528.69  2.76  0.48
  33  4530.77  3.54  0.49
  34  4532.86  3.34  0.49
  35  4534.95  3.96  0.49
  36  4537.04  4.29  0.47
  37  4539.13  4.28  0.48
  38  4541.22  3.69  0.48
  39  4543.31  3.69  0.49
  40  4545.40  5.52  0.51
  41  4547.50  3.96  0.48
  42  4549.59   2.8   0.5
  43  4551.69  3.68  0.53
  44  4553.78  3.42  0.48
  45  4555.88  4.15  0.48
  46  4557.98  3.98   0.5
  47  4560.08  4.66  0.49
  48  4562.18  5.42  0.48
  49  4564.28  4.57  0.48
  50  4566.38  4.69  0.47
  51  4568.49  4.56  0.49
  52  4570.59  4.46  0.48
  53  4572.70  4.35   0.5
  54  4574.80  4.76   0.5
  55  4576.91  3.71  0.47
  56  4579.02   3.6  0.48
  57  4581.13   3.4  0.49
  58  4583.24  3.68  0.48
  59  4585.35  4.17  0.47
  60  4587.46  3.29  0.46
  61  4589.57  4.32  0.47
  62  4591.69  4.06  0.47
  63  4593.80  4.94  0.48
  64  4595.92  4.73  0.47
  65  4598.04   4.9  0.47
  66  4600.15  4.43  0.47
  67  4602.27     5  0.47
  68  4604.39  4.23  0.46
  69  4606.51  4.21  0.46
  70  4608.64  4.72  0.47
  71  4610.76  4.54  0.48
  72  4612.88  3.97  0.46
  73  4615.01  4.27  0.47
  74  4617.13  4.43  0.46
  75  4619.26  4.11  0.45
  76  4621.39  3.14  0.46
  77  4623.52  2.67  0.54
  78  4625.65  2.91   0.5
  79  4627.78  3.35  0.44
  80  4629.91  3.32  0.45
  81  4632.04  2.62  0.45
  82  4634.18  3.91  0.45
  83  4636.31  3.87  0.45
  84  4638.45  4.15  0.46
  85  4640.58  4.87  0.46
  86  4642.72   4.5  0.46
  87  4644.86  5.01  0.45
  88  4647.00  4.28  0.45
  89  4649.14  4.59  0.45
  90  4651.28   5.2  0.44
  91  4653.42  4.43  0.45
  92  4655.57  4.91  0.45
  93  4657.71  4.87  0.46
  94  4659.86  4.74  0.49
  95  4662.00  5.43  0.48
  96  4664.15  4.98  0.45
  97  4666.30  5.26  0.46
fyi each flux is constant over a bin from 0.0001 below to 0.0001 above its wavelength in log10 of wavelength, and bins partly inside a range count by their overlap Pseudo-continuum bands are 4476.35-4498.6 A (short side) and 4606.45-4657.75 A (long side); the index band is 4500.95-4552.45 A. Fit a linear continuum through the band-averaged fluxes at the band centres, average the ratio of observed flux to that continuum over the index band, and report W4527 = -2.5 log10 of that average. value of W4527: 0.13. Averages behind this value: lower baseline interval 4.66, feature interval 4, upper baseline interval 4.1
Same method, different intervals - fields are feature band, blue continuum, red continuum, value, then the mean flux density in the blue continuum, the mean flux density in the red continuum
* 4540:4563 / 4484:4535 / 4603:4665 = 0.136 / 4.83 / 4.22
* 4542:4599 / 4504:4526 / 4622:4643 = -0.170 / 3.61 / 3.57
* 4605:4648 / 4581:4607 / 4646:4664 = 0.160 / 4.29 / 4.82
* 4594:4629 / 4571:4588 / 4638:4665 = 0.041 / 3.91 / 4.78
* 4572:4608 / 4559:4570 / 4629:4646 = 0.069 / 4.77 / 4.04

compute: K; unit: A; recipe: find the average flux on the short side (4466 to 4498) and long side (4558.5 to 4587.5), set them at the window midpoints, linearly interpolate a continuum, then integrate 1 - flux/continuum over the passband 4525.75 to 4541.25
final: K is 2.1 A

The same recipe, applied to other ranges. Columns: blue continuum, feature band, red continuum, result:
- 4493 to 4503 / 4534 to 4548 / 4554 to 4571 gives 4.7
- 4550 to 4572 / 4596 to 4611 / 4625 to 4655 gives -1.4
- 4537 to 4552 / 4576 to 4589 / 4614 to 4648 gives 0.8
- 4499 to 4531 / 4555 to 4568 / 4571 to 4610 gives -0.6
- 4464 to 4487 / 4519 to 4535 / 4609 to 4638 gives 0.9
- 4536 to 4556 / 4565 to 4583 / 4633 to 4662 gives -0.3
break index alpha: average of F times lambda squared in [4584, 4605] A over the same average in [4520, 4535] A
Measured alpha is 1.36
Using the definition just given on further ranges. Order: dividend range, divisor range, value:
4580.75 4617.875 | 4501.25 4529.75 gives 1.12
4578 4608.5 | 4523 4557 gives 1.16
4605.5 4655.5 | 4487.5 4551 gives 0.91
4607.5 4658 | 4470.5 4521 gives 0.90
